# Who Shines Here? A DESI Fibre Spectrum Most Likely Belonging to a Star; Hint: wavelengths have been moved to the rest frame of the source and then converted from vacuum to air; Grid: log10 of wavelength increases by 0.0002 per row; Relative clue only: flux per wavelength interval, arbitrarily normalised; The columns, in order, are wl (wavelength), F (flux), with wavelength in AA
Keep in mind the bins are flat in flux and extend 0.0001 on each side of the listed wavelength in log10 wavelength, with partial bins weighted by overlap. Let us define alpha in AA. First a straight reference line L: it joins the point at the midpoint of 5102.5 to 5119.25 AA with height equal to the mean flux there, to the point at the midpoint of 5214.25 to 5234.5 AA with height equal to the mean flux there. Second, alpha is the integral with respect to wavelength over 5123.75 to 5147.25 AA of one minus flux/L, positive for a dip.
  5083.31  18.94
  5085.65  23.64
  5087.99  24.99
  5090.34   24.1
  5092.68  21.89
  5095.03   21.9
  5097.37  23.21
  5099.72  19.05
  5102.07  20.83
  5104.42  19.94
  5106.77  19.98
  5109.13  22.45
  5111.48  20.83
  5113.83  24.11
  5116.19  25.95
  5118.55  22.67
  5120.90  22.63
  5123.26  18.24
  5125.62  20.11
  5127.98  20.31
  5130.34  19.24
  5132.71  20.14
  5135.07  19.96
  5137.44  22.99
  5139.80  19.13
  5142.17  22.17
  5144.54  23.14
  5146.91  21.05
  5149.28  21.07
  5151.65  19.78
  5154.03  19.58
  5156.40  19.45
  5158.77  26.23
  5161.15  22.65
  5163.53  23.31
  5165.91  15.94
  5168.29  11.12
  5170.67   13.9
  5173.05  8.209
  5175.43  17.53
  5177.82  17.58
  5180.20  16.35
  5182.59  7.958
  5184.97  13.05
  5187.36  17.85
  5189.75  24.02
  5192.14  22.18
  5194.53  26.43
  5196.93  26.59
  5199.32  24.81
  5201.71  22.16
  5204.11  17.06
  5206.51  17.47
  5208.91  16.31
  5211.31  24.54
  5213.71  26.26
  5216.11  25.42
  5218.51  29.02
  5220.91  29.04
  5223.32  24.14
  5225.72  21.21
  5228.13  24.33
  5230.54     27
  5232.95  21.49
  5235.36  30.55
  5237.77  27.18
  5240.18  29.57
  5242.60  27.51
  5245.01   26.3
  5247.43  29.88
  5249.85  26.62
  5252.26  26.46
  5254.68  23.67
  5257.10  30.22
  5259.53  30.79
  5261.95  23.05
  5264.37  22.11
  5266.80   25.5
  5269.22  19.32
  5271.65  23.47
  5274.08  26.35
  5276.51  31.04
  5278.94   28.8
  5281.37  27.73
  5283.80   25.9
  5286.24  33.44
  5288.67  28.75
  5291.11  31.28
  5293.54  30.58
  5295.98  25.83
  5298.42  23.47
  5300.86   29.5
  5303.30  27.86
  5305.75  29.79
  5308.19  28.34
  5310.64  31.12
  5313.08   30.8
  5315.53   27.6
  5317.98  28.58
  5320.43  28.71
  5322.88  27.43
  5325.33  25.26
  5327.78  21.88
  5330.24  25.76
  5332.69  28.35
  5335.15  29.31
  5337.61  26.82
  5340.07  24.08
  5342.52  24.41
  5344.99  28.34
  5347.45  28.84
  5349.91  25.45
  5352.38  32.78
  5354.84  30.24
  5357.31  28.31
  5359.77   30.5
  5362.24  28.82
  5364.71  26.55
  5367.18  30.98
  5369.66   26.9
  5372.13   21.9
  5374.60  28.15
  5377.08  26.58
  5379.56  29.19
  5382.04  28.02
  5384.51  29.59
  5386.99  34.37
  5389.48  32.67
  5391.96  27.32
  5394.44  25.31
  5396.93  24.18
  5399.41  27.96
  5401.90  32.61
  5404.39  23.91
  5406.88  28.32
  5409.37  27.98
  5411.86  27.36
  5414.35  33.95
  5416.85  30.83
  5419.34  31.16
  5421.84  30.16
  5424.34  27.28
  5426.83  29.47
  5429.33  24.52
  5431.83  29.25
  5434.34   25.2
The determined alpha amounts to 2.2 AA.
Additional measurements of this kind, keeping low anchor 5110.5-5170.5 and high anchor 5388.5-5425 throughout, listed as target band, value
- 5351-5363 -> -1.3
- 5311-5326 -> -1.3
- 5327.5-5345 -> 0.3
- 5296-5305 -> -0.5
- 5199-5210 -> 1.7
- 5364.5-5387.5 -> -0.2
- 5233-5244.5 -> -2.0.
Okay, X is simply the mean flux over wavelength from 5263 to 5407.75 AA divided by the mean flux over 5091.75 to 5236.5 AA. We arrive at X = 1.32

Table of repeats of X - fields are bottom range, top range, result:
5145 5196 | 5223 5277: 1.41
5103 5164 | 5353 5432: 1.34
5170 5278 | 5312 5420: 1.21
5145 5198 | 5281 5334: 1.50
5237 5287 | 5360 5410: 1.05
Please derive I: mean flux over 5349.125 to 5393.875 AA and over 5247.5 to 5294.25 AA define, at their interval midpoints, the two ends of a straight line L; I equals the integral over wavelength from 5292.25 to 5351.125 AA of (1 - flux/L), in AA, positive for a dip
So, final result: 1.13 AA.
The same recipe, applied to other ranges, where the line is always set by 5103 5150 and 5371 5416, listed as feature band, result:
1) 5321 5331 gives 0.48 AA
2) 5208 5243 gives -2.46 AA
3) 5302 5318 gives -1.87 AA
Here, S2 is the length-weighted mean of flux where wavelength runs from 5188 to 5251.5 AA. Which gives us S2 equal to 24.8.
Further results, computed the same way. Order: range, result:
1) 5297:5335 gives 27.7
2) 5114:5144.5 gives 21.3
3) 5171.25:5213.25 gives 18.9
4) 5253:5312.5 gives 27.4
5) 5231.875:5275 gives 26.1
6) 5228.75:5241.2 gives 27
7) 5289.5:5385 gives 27.9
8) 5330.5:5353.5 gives 27.5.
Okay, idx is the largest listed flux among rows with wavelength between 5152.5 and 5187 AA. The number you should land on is 26.23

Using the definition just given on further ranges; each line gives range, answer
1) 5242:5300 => 33.44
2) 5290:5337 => 31.28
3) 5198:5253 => 30.55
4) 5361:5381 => 30.98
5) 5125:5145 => 23.14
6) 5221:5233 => 27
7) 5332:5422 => 34.37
